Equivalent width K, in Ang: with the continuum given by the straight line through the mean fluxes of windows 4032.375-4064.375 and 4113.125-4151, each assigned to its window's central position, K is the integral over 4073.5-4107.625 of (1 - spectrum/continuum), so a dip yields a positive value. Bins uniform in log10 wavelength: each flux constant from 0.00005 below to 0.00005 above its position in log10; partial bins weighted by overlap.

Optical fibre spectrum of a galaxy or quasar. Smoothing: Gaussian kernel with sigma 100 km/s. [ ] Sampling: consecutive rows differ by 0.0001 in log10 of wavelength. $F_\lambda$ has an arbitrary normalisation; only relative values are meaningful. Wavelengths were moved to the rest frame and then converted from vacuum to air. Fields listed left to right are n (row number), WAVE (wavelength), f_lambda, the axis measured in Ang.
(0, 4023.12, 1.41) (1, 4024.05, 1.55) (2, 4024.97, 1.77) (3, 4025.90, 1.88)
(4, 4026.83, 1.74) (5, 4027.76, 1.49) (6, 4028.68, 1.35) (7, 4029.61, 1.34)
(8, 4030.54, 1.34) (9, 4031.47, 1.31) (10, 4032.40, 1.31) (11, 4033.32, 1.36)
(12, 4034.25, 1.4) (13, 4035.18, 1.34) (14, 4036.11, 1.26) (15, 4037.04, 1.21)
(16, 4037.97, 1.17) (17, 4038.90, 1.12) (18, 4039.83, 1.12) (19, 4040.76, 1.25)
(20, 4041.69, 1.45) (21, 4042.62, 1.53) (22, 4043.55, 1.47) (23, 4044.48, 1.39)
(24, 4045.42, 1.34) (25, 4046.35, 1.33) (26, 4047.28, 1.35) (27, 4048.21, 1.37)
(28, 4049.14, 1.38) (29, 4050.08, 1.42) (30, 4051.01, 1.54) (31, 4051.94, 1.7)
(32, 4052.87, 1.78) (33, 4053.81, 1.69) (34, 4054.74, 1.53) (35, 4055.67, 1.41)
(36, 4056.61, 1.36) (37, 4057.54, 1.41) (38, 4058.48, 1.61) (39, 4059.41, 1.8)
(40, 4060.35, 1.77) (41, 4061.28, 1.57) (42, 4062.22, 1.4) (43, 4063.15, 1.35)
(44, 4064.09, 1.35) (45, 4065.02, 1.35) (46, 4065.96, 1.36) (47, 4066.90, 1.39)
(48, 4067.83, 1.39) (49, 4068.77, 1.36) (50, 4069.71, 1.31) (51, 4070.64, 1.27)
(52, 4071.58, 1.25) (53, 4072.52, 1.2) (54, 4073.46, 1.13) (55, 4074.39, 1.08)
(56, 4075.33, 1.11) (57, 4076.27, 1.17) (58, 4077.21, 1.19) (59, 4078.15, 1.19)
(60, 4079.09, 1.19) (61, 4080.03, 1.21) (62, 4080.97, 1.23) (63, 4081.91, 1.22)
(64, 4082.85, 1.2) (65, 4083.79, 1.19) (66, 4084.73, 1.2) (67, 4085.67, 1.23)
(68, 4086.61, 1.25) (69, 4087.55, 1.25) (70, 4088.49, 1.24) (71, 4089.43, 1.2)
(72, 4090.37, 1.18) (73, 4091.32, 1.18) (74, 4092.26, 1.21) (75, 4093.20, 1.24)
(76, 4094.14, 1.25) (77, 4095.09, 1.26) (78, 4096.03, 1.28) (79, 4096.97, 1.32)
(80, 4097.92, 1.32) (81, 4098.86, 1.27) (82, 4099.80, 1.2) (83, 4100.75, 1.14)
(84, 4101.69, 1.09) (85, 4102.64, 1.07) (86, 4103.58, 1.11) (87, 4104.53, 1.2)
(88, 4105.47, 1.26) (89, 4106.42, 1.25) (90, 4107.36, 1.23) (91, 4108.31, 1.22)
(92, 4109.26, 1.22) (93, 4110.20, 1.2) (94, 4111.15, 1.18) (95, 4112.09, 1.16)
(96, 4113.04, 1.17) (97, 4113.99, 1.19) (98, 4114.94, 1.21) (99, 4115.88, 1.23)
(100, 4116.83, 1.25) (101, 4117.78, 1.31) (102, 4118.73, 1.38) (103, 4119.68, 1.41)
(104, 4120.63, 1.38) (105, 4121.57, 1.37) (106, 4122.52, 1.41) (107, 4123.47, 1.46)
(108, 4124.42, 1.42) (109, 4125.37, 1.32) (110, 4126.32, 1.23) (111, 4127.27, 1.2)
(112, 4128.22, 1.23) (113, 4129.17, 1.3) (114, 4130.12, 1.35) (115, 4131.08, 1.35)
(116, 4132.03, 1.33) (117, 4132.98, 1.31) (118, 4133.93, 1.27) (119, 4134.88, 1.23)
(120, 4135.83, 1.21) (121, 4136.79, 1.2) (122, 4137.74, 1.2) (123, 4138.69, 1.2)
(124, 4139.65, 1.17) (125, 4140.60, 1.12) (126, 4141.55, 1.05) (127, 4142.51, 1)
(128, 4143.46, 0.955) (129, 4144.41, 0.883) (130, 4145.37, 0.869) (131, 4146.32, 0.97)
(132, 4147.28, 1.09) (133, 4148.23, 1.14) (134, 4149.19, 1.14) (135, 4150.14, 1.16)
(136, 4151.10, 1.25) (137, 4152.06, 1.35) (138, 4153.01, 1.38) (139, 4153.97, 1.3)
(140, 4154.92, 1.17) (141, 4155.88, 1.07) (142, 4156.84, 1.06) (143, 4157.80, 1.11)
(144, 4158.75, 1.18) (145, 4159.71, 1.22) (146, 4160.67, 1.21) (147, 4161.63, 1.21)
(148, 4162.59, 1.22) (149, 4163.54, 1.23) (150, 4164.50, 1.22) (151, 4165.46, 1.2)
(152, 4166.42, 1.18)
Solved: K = 3.0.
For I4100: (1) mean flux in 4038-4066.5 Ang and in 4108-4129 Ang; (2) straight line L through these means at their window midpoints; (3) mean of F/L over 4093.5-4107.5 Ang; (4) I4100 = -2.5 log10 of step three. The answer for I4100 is 0.093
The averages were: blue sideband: 1.45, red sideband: 1.28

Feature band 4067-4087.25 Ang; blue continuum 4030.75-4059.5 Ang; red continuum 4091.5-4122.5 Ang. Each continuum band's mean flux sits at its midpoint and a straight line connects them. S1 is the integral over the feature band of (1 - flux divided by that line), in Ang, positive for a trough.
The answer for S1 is 1.5 Ang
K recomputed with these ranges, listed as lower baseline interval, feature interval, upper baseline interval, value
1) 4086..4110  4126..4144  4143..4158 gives -0.87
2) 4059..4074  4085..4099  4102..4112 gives 0.21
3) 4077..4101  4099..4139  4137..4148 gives -4.54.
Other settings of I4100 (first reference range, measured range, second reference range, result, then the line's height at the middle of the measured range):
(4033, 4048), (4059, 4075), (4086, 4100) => -0.07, 1.28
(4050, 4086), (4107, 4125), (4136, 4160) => -0.06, 1.22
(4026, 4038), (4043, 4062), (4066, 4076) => -0.15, 1.31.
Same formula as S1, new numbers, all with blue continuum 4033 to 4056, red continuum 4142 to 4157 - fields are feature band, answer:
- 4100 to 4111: 0.4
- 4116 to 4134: -2.3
